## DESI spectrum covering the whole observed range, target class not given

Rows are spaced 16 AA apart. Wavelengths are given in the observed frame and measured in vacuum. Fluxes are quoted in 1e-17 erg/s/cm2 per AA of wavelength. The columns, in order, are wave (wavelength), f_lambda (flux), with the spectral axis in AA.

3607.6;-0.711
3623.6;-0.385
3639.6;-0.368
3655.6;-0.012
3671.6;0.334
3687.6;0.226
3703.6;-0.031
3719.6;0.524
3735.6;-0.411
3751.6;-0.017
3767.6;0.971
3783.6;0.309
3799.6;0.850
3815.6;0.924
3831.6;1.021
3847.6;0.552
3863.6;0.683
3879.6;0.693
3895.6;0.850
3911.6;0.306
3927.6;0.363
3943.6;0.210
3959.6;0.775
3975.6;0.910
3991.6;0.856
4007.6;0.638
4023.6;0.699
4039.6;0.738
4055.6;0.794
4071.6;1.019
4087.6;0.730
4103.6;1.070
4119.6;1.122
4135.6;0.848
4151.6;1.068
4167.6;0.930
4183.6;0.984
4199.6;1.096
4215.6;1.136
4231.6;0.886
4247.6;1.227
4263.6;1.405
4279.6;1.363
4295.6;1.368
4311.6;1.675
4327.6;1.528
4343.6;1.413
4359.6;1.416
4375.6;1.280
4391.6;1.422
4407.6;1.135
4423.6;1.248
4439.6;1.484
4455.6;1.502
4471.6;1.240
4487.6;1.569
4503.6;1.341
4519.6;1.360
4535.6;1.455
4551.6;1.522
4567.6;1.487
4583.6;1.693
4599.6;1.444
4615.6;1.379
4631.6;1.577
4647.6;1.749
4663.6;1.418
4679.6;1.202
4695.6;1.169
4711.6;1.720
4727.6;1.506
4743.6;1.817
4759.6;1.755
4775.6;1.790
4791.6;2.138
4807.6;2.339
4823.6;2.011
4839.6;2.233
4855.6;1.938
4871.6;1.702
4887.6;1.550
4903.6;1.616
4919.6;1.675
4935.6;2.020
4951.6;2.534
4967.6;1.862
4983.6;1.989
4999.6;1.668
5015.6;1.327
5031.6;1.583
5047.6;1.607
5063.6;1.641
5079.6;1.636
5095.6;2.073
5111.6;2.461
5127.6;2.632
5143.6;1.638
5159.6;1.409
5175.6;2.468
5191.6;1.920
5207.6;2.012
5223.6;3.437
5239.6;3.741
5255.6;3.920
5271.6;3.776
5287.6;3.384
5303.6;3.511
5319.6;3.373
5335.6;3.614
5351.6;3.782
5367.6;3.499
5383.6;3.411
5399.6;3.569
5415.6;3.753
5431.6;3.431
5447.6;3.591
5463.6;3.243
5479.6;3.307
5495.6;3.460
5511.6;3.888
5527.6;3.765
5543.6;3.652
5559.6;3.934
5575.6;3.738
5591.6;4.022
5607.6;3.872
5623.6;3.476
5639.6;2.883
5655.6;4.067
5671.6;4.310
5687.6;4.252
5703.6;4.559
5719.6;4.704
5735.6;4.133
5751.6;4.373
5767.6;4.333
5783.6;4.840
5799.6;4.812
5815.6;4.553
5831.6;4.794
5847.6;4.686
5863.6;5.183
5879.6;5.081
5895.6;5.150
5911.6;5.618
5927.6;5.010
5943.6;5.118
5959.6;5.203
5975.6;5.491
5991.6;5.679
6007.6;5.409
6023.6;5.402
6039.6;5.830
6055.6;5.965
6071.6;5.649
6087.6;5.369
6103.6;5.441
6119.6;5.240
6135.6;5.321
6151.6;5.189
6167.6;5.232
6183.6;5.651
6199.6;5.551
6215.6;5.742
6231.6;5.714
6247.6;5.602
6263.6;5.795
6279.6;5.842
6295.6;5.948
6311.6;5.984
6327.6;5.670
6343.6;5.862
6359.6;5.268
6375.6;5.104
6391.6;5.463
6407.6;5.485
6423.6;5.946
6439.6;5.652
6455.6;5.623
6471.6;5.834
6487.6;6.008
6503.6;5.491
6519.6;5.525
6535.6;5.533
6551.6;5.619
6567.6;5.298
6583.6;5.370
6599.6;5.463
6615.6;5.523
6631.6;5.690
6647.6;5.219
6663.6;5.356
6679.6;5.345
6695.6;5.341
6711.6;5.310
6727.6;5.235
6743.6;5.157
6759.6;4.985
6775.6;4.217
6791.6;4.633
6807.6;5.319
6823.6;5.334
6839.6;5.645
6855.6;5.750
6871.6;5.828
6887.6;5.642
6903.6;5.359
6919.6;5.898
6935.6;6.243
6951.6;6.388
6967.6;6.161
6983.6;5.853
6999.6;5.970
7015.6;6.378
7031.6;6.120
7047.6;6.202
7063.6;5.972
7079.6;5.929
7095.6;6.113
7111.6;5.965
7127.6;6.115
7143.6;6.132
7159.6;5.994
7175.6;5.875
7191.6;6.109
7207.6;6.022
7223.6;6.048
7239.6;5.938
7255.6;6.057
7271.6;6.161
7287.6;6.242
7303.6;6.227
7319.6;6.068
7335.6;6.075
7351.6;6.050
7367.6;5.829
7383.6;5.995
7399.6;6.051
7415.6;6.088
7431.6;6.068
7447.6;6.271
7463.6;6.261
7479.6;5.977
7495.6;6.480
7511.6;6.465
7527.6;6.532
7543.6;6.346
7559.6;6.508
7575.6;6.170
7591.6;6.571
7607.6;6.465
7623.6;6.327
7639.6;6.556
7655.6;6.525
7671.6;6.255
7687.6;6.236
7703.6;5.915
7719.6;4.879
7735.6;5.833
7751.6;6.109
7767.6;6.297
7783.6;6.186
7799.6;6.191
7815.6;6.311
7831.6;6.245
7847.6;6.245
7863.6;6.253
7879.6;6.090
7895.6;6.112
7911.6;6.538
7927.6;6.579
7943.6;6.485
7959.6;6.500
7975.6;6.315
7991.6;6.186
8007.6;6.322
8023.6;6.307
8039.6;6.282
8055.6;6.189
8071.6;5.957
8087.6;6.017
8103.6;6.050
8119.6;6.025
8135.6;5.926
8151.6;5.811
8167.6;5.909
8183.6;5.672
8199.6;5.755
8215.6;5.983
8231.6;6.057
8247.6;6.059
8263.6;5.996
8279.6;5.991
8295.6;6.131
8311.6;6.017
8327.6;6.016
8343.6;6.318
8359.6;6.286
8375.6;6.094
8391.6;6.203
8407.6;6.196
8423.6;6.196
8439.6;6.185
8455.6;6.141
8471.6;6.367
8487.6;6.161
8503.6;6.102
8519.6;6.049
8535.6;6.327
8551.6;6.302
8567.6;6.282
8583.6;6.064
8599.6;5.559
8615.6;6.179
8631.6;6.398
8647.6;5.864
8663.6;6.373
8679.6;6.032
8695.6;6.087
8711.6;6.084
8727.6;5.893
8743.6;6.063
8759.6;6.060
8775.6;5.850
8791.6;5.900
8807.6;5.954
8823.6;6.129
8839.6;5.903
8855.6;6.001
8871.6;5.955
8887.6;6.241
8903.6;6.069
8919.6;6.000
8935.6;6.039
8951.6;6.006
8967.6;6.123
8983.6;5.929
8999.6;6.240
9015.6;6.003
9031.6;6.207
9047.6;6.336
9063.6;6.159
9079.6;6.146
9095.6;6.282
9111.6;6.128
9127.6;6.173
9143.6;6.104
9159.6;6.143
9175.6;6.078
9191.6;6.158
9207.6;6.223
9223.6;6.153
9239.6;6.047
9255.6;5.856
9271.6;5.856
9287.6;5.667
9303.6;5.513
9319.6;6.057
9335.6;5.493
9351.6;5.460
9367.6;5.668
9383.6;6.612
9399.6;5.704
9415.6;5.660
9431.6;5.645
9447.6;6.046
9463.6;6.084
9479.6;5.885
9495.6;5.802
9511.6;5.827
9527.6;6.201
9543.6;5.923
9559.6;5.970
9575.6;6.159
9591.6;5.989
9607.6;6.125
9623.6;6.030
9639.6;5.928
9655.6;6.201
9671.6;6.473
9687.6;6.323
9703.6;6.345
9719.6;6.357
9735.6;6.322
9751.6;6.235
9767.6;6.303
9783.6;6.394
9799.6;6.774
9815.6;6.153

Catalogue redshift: 0.310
